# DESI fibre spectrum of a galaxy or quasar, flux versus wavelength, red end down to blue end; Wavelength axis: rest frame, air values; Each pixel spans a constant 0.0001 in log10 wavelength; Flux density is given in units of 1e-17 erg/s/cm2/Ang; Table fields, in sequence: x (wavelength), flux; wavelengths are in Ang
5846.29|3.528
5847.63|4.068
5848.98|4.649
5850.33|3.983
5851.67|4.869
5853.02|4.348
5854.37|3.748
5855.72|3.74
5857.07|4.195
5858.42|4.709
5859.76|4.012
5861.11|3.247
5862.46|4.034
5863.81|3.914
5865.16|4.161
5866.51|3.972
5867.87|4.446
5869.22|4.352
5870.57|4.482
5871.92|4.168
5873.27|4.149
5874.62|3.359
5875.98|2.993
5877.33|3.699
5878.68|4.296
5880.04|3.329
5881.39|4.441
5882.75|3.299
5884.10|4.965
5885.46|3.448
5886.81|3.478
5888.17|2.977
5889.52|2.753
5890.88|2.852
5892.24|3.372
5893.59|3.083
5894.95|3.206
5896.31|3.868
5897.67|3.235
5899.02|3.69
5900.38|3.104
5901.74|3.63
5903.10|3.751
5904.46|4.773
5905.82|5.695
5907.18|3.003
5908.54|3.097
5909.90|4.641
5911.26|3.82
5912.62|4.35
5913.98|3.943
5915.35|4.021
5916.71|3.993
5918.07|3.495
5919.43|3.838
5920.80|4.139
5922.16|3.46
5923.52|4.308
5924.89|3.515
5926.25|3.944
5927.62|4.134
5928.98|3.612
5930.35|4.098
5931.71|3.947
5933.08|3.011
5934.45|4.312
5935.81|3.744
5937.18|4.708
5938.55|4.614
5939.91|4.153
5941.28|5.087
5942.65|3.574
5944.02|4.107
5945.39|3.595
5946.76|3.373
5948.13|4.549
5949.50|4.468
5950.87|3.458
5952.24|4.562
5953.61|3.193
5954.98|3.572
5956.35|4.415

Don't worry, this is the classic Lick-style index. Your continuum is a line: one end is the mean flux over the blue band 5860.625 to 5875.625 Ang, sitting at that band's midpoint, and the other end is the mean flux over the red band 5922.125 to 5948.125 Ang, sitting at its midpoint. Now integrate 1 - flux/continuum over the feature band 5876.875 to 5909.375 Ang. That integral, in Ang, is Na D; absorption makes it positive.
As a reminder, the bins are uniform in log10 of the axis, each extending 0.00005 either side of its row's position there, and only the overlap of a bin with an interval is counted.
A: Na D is 3.0 Ang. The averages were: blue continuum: 4.01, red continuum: 3.99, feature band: 3.63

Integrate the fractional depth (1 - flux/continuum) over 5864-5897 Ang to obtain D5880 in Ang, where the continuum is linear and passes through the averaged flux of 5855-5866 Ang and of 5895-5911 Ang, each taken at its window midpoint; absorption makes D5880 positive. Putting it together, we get 1.8 Ang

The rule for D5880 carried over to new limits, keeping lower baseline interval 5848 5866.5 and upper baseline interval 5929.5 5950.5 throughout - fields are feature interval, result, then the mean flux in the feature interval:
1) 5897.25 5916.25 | 0.8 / 3.92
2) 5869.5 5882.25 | 0.7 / 3.89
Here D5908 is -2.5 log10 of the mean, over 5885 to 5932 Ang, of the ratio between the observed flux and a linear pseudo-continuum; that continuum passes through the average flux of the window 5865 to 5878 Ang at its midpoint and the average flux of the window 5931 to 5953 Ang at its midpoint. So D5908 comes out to 0.085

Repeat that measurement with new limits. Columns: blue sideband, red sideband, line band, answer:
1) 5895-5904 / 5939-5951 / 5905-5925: -0.07 mag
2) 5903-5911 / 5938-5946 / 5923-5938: 0.06 mag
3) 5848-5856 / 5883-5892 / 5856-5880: -0.04 mag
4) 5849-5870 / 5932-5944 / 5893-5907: 0.10 mag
